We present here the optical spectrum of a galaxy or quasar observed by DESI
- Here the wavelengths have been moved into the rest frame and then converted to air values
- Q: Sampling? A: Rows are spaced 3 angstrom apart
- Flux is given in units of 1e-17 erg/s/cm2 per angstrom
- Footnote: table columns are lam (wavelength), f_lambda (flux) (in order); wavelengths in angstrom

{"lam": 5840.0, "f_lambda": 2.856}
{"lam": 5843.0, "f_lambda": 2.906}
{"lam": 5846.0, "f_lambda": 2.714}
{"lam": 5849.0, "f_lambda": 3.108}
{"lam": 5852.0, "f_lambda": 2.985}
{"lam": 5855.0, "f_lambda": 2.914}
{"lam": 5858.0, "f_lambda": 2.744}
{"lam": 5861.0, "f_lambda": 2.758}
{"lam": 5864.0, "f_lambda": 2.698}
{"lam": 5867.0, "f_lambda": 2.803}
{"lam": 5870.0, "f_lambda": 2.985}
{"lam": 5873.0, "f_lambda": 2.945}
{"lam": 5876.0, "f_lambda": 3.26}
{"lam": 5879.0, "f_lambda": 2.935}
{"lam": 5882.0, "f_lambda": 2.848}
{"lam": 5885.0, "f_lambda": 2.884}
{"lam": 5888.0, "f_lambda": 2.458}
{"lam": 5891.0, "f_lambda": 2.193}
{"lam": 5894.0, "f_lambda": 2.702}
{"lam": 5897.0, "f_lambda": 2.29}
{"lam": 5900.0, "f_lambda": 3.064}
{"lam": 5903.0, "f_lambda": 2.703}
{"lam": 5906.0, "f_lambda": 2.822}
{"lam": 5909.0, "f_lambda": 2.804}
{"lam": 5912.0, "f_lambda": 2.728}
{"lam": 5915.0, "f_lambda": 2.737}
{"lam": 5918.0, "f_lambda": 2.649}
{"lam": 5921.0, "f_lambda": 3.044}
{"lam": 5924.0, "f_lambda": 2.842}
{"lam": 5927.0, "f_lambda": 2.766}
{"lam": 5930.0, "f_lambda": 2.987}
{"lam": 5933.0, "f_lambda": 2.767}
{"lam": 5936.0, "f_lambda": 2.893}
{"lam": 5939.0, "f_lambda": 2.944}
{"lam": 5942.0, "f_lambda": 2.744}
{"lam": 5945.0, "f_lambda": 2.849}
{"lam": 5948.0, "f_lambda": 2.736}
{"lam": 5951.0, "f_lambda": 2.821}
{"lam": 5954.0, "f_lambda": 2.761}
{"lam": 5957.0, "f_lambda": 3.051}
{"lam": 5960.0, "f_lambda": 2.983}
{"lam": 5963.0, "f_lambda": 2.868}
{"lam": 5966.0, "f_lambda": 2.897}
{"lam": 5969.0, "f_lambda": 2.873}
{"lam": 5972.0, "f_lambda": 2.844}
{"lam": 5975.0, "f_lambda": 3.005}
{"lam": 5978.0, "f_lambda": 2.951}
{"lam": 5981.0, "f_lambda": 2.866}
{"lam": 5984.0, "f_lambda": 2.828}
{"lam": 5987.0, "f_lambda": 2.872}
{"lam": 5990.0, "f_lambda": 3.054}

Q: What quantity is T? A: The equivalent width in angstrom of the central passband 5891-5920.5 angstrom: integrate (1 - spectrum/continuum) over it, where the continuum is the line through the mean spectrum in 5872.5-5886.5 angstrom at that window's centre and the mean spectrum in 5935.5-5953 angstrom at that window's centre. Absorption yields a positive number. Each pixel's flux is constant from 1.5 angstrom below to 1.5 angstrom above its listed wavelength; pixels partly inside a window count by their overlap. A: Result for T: 2.1 angstrom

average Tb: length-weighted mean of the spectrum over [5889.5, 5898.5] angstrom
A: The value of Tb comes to 2.4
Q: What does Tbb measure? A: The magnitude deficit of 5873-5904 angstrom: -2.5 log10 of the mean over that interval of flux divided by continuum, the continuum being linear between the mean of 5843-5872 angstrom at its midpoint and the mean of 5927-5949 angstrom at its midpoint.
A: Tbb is 0.04 mag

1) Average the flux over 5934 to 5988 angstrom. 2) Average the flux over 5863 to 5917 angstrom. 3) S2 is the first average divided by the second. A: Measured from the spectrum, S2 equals 1.04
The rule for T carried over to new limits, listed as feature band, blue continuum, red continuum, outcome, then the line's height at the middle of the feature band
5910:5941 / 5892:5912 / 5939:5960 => -0.58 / 2.78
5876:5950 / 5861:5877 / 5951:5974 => 3.23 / 2.9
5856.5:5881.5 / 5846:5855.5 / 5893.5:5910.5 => -0.07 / 2.88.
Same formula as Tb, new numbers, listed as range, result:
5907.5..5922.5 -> 2.79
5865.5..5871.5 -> 2.89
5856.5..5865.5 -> 2.73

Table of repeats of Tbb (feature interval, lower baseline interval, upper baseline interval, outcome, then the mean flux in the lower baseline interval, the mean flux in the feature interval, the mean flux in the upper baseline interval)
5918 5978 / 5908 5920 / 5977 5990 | -0.02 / 2.74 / 2.87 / 2.9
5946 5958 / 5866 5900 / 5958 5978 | 0.02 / 2.77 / 2.83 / 2.92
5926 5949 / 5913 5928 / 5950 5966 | 0.00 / 2.81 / 2.84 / 2.9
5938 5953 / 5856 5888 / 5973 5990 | 0.03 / 2.87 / 2.81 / 2.92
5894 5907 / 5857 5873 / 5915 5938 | 0.05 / 2.81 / 2.71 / 2.84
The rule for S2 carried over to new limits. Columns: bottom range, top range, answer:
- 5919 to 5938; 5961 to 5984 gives 1.01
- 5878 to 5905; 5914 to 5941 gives 1.07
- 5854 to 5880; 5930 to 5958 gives 0.98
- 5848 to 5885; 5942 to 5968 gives 0.98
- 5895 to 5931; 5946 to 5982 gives 1.04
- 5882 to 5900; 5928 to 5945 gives 1.11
